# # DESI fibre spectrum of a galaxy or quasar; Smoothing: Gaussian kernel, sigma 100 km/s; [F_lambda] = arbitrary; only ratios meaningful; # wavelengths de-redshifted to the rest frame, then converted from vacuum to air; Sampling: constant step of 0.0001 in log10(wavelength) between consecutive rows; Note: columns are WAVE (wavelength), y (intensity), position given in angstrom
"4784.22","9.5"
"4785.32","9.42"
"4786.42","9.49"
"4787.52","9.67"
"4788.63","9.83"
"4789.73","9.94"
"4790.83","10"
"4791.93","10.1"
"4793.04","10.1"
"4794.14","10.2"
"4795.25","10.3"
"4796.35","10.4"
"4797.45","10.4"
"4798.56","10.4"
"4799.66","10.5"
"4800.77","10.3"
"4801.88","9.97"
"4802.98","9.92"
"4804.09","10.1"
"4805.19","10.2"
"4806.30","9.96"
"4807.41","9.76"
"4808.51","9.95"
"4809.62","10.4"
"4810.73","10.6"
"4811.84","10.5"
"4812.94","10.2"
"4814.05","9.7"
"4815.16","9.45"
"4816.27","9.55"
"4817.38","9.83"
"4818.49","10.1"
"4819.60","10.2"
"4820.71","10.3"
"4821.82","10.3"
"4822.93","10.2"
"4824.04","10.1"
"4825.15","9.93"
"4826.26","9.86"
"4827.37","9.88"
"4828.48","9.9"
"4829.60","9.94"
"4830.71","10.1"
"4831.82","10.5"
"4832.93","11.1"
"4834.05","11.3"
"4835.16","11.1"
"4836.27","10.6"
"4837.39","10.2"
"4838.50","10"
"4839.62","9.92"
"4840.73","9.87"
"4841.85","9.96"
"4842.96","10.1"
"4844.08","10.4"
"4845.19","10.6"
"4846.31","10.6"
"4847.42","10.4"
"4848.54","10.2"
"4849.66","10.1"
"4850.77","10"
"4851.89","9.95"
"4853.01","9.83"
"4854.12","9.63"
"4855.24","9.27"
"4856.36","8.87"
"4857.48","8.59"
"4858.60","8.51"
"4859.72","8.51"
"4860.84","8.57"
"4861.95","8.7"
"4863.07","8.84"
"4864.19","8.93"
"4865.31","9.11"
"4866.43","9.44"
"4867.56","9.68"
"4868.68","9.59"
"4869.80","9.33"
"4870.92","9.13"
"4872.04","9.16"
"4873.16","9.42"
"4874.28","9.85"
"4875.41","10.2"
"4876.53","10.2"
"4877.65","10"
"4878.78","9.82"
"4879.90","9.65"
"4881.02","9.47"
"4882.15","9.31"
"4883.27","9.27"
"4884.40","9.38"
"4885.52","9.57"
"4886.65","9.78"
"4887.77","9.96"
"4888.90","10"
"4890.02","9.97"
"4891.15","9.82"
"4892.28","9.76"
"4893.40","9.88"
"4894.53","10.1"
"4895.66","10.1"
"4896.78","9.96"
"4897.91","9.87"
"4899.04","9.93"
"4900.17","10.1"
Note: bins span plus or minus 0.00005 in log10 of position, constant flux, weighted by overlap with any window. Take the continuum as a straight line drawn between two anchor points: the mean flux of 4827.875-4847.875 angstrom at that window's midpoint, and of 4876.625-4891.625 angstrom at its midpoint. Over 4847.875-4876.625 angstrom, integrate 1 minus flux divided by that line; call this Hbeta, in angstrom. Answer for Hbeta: 1.9 angstrom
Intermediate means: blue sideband 10.4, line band 9.36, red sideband 9.71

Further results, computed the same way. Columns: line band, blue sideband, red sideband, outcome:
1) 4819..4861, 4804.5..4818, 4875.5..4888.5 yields -0.5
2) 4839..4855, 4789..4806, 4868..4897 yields -0.3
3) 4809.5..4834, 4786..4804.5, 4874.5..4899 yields -0.3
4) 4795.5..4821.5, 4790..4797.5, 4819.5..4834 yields 0.2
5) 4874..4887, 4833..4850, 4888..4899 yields 0.4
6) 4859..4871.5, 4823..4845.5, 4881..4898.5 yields 1.1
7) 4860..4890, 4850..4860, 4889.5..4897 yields 0.5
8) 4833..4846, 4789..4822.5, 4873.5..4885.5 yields -0.6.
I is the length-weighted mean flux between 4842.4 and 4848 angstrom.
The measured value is 10.4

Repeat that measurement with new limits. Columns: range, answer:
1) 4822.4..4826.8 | 10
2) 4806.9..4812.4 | 10.3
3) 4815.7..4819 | 9.81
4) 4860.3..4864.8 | 8.78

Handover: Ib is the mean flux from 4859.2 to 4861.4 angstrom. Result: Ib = 8.57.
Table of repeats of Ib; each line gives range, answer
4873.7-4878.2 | 10.1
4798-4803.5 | 10.2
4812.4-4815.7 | 9.77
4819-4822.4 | 10.3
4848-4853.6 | 10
